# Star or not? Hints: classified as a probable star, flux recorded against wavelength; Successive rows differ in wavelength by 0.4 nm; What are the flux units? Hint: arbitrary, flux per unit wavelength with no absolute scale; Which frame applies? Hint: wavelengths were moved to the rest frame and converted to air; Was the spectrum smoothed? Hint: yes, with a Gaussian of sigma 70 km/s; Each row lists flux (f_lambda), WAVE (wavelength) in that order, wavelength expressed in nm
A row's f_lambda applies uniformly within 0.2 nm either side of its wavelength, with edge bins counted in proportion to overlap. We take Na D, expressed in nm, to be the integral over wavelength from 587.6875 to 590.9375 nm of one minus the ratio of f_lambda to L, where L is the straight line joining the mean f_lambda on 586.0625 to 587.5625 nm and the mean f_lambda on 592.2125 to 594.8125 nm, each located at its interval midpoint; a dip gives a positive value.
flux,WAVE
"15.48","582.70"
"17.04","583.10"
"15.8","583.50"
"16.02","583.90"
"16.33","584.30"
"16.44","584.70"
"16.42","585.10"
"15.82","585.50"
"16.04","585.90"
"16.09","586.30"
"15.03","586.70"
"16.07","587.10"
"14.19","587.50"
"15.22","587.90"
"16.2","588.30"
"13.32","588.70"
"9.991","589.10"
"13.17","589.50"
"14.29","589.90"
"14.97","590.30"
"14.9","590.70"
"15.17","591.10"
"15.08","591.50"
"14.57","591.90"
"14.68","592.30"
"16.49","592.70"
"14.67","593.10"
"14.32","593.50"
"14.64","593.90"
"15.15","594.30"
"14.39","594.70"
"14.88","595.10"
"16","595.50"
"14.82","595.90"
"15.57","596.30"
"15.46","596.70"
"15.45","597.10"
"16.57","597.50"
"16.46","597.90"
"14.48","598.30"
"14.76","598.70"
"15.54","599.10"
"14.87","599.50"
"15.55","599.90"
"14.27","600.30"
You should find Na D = 0.27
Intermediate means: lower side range 15.5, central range 14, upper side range 14.9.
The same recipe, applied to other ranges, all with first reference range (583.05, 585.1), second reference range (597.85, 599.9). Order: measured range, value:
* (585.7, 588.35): 0.09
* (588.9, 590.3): 0.27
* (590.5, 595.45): 0.21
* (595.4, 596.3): 0.00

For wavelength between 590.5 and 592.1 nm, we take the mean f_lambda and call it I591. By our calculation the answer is 14.9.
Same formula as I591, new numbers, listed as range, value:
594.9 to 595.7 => 15.4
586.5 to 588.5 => 15.3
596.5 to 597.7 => 15.8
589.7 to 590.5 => 14.6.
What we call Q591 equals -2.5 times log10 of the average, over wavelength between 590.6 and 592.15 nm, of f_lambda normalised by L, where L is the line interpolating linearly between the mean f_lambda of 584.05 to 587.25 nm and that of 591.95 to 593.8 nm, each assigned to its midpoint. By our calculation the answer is 0.02 mag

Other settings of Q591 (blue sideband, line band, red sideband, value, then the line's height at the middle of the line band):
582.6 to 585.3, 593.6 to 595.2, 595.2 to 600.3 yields 0.06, 15.6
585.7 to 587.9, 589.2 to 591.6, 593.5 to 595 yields 0.05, 15.1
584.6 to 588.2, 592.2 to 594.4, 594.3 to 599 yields 0.03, 15.5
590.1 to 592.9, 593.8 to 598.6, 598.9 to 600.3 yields -0.01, 15.2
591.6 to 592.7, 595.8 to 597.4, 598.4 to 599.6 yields -0.03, 15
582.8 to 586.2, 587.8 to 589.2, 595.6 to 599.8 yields 0.16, 16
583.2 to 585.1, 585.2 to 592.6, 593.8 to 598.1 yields 0.08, 15.9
